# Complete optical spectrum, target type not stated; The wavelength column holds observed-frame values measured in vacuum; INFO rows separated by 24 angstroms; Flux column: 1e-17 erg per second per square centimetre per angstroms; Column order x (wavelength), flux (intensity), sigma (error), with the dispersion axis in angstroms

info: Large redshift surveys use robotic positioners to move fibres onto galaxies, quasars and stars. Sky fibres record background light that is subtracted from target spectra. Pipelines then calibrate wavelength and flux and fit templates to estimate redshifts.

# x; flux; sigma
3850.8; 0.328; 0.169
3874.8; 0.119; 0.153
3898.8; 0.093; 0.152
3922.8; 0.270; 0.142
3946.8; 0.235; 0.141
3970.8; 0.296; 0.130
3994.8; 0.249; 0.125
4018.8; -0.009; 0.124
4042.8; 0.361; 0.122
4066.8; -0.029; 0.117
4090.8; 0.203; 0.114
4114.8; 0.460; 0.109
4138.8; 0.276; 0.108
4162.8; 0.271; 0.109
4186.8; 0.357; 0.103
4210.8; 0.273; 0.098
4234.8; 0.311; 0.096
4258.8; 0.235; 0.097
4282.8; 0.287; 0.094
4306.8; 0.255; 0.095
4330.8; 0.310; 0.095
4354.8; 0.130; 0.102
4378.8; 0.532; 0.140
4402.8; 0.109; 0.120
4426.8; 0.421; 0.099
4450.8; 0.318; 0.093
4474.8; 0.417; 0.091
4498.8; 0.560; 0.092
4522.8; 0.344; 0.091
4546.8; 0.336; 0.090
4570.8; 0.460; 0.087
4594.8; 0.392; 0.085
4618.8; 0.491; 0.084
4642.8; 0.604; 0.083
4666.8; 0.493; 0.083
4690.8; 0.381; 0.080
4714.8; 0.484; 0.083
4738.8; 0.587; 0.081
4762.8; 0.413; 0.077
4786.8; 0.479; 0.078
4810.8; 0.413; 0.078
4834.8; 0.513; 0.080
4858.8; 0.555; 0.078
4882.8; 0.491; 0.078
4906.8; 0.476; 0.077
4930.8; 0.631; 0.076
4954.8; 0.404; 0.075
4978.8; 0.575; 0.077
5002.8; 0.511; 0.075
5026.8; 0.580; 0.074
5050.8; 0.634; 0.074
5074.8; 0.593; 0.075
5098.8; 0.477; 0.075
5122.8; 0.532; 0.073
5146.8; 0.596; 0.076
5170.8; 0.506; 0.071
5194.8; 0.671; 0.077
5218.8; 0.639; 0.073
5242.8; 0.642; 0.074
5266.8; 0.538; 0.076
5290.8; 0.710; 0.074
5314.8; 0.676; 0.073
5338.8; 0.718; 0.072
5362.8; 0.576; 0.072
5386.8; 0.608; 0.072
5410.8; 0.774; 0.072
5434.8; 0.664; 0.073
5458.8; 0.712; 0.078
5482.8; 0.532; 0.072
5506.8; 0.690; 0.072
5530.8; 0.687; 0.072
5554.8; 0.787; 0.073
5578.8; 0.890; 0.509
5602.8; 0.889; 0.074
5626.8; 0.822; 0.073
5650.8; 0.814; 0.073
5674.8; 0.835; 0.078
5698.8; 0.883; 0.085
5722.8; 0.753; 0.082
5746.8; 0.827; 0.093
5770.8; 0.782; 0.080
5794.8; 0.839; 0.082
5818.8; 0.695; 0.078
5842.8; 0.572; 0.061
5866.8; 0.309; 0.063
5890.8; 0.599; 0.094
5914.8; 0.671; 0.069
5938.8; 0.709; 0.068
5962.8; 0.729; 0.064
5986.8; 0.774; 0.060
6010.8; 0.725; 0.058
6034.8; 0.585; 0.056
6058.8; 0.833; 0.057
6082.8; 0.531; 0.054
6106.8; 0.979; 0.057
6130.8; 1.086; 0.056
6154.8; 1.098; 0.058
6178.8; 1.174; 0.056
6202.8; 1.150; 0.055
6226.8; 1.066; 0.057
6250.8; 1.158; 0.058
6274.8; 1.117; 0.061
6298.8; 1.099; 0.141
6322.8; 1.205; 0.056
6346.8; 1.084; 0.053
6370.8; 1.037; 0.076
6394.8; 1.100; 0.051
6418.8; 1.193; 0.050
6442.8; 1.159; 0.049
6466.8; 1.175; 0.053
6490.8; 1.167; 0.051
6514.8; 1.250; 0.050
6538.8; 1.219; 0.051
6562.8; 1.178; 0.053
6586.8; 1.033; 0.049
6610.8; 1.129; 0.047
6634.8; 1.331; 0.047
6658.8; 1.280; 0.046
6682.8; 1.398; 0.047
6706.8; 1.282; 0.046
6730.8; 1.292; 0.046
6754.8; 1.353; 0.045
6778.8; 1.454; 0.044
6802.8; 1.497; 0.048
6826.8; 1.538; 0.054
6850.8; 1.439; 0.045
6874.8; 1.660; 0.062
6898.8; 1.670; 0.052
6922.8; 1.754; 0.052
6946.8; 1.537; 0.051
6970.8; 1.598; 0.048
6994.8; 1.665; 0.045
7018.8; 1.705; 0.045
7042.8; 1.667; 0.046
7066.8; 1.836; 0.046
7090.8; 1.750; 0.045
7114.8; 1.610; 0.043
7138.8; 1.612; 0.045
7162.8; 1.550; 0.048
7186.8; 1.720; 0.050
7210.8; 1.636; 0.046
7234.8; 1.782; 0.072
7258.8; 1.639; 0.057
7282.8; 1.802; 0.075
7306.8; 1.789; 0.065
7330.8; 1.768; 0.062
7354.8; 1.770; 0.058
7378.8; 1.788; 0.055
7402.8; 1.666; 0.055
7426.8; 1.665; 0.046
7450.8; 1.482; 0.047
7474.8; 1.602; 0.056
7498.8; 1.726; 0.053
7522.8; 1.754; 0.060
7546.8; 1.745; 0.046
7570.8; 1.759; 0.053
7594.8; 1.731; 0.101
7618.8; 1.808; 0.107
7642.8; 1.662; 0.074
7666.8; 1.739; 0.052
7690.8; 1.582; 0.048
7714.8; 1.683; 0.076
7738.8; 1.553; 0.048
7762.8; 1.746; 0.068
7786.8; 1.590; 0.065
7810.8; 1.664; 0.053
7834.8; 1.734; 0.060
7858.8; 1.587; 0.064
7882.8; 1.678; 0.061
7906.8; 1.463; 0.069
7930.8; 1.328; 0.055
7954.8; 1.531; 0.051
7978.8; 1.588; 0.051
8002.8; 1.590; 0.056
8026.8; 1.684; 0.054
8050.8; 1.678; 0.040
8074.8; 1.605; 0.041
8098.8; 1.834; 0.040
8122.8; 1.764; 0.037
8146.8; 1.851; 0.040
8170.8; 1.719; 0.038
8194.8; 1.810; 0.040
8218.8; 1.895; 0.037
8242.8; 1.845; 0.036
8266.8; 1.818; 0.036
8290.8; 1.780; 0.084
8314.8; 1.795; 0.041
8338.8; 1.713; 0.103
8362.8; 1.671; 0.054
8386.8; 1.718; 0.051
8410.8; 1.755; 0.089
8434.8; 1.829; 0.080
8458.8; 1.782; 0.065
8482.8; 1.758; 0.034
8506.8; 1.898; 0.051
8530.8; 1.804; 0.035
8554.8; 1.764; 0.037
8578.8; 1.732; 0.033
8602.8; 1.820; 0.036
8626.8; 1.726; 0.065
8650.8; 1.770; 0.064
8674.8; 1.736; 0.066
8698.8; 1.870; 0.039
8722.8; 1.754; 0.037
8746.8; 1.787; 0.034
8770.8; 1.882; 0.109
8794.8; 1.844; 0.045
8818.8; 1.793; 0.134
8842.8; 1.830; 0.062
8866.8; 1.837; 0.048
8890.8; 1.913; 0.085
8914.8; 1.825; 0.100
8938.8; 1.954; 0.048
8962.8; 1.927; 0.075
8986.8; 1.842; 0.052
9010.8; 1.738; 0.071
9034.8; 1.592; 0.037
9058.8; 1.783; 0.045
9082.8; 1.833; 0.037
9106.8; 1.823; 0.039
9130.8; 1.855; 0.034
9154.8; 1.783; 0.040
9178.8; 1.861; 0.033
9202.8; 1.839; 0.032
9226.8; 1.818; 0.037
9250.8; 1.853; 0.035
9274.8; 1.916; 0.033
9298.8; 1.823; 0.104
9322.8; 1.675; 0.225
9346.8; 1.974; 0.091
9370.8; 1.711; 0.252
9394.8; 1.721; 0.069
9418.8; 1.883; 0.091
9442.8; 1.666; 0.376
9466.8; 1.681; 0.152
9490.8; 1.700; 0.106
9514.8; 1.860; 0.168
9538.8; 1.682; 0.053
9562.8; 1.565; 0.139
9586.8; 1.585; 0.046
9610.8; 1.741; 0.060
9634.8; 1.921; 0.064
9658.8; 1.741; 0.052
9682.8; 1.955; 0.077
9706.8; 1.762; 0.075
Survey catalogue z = 0.532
